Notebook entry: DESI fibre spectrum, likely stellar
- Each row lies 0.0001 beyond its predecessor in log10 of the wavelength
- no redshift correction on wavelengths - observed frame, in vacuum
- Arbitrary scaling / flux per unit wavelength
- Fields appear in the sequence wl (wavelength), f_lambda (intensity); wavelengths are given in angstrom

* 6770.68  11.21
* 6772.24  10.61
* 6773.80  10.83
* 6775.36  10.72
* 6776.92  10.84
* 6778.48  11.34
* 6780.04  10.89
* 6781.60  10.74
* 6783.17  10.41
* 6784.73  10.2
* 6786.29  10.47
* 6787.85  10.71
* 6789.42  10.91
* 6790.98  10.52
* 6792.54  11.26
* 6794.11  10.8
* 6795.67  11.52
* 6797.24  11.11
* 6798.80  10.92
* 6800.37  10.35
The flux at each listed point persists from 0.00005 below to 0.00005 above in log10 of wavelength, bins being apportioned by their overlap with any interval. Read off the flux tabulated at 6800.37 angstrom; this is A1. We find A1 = 10.35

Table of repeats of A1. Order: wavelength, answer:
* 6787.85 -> 10.71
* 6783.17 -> 10.41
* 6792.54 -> 11.26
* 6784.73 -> 10.2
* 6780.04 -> 10.89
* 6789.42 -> 10.91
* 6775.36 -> 10.72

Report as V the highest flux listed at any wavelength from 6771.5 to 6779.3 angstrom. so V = 11.34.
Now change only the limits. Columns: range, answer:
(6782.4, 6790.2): 10.91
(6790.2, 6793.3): 11.26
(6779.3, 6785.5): 10.89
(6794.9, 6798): 11.52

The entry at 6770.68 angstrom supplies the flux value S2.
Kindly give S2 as 11.21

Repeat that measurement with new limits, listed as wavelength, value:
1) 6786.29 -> 10.47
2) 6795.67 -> 11.52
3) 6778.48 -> 11.34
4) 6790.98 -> 10.52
